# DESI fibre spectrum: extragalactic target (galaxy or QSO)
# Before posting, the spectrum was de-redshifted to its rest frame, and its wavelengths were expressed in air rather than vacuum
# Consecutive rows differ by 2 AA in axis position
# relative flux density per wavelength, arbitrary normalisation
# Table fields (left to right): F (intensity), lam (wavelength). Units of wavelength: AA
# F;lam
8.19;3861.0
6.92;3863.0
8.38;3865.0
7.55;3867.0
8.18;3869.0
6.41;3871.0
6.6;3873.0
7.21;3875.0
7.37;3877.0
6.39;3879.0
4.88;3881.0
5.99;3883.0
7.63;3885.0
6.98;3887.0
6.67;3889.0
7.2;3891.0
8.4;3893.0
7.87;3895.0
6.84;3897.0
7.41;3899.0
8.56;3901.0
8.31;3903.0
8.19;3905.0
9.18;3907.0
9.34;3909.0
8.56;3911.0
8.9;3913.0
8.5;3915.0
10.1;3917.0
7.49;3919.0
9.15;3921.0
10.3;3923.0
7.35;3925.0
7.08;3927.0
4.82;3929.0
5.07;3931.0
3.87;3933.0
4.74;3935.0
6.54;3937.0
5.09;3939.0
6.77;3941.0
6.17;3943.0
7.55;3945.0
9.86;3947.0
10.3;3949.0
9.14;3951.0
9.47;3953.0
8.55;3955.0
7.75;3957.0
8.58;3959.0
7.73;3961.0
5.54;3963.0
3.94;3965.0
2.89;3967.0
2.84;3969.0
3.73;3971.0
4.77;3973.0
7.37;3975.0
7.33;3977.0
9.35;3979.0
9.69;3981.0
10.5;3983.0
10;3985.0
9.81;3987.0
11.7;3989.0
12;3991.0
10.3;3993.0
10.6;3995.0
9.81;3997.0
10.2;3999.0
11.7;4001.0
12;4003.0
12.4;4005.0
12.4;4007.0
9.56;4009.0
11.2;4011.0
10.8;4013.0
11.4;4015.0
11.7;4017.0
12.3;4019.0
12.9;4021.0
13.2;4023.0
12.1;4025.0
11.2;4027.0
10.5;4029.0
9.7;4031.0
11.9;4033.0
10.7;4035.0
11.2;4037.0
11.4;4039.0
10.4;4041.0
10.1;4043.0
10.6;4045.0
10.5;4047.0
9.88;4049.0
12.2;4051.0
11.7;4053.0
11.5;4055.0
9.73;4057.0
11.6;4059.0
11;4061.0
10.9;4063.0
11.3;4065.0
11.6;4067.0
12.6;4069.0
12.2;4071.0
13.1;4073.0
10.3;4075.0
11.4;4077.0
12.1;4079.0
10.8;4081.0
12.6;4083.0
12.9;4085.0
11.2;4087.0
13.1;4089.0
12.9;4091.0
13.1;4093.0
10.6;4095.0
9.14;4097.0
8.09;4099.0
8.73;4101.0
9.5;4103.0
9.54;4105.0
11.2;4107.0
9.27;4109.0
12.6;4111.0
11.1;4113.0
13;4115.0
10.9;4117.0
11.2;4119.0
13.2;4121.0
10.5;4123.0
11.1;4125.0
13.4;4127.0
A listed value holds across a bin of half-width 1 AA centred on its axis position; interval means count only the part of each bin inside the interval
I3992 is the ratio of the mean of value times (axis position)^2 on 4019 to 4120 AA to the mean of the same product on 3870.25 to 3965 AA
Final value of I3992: 1.62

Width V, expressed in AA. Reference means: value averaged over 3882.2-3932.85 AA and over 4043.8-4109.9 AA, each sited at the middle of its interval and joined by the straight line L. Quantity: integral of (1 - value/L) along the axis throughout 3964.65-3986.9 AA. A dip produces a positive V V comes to 5.8 AA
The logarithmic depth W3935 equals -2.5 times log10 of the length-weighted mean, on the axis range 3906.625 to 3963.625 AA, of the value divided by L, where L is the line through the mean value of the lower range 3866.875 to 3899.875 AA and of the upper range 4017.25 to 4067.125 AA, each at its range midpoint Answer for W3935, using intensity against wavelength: 0.09 mag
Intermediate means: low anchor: 7.02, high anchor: 11.2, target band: 7.7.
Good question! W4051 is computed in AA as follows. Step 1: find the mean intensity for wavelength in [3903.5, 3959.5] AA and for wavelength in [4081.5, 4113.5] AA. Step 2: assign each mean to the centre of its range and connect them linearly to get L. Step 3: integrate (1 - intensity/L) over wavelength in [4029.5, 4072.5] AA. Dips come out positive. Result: -4.3 AA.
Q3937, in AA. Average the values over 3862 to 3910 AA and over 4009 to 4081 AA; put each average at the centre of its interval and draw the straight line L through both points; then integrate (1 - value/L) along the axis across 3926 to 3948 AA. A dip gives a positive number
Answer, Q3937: 6.5 AA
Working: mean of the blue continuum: 7.44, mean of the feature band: 6.14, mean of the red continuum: 11.3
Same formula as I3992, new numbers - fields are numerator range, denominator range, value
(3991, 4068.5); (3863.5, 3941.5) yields 1.63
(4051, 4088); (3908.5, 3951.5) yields 1.65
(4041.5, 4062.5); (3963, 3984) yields 1.82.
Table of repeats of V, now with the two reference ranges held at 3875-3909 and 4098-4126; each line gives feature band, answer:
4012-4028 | -4.5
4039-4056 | -2.0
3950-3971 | 4.8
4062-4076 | -2.3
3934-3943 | 2.5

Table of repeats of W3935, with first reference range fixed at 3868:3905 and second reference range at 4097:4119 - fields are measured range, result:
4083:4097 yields -0.19 mag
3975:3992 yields -0.15 mag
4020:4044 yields -0.21 mag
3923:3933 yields 0.23 mag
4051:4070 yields -0.17 mag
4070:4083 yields -0.18 mag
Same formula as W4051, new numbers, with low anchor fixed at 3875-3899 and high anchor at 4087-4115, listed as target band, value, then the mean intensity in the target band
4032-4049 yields -1.92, 10.8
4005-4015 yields -2.20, 11.2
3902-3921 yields -3.48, 8.75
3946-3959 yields -1.61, 9.13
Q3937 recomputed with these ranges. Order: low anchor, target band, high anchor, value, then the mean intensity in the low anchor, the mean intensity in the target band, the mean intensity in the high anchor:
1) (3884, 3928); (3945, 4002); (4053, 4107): 6.0 AA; 8.18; 8.39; 11.2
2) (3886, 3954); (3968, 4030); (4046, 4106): -4.2 AA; 7.7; 10.2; 11.2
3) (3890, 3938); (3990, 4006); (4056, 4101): -2.6 AA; 7.66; 11.1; 11.4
